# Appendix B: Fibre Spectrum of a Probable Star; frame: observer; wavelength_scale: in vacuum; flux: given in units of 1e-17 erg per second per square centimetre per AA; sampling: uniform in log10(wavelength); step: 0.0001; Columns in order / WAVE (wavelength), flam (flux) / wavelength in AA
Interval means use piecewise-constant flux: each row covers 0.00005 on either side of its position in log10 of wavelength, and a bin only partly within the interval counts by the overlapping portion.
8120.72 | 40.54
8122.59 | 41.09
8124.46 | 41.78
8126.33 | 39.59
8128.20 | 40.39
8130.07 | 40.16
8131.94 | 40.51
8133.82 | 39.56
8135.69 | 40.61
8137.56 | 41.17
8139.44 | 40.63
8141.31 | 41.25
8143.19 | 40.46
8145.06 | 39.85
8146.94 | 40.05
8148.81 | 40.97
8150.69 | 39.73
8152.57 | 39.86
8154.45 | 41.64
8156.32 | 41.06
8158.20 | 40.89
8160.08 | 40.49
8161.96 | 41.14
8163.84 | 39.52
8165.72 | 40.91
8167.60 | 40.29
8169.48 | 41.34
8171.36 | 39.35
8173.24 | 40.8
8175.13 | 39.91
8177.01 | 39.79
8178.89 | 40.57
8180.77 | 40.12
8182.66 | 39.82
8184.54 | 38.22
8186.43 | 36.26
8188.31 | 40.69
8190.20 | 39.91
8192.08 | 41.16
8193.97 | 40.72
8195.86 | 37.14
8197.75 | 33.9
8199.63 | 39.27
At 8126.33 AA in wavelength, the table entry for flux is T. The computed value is 39.59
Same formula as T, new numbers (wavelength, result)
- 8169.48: 41.34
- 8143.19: 40.46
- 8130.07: 40.16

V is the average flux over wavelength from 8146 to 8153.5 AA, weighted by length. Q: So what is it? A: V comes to 40.1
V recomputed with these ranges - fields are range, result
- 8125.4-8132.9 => 40.2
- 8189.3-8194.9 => 40.6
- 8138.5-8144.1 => 40.8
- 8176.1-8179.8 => 40.2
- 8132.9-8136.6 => 40.1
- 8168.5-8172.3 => 40.4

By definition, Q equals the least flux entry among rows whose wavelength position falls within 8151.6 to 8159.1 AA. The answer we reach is 39.86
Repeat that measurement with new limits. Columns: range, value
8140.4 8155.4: 39.73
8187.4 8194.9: 39.91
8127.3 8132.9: 40.16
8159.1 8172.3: 39.35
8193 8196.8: 37.14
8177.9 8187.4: 36.26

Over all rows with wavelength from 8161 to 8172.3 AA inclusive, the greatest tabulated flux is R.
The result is 41.34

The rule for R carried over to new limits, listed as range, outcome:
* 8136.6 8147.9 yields 41.25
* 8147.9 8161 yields 41.64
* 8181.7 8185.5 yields 39.82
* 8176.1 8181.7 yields 40.57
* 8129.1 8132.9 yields 40.51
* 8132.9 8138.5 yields 41.17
